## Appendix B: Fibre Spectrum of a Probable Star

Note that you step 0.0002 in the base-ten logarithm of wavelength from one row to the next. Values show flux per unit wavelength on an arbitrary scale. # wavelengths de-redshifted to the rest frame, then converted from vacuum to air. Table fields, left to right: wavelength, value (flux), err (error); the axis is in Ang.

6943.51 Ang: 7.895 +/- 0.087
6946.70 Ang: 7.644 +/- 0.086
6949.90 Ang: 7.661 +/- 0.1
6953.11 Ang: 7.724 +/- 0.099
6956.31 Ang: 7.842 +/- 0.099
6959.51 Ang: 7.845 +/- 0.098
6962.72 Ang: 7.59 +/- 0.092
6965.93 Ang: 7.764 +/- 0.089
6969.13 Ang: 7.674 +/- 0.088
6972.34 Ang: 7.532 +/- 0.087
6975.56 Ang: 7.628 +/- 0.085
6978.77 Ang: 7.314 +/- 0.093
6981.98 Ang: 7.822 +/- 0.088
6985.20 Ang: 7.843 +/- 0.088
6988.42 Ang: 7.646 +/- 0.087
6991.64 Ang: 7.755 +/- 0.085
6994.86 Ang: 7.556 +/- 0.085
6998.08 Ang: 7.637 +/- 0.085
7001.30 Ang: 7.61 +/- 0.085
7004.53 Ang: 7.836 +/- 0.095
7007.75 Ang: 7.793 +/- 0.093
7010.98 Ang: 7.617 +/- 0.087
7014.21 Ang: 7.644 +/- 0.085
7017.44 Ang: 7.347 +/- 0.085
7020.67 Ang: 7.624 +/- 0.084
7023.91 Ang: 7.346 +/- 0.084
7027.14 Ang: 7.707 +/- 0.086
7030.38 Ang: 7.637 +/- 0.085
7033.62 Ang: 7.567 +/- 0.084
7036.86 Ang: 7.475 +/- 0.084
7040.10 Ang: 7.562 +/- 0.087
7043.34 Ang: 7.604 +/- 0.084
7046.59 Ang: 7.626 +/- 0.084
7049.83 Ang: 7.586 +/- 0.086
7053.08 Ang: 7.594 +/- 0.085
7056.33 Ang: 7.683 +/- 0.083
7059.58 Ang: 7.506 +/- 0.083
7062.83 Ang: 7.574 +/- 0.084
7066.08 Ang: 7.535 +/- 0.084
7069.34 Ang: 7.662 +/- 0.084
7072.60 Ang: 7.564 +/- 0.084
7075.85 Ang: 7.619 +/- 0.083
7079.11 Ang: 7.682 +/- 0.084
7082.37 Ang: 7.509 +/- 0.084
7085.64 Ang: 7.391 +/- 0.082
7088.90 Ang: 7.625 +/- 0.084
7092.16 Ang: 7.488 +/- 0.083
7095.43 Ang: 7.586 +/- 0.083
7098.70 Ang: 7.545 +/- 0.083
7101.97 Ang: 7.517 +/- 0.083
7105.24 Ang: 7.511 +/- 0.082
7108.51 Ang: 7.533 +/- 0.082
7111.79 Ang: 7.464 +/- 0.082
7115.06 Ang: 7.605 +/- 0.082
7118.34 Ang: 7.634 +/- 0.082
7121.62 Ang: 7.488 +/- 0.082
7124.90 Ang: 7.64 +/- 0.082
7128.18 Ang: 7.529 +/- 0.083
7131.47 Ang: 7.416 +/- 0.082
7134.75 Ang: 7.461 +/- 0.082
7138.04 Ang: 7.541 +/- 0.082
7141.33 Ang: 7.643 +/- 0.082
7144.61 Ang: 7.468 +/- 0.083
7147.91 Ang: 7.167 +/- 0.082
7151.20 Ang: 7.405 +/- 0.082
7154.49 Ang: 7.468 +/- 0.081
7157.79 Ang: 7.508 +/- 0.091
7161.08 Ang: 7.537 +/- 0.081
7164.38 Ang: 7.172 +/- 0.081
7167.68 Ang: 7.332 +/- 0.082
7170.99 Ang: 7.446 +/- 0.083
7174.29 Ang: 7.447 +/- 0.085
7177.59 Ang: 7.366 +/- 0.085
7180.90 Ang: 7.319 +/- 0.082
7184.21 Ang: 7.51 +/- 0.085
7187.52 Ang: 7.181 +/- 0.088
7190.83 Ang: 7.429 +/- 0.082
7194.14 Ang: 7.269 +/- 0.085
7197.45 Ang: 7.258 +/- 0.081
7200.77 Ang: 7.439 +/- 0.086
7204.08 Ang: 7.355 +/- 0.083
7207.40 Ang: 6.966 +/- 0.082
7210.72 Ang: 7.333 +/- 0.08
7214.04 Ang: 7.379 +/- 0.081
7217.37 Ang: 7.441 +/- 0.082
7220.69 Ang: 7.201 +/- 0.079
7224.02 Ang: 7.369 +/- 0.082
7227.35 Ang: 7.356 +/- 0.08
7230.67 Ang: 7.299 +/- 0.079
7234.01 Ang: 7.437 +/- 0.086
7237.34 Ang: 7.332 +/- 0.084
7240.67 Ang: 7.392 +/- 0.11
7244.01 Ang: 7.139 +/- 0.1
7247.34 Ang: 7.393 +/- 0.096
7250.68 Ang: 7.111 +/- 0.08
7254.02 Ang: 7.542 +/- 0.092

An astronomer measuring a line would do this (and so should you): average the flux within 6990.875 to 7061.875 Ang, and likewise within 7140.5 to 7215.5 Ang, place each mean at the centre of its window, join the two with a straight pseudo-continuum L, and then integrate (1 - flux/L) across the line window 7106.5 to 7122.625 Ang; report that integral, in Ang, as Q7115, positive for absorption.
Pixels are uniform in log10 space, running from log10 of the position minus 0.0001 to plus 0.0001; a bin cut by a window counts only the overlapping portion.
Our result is -0.2 Ang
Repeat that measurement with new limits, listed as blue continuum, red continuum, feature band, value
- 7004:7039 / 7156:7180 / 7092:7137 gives -0.4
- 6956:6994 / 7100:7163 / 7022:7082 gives 0.1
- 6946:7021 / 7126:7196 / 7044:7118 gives -0.4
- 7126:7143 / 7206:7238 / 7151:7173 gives 0.1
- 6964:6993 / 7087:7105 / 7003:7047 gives 0.1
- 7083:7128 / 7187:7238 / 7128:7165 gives 0.0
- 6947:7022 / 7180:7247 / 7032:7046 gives 0.0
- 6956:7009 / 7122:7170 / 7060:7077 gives -0.1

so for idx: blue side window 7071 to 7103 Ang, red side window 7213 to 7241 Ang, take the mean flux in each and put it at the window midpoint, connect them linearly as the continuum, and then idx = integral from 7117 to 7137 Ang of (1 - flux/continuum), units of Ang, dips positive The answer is -0.1 Ang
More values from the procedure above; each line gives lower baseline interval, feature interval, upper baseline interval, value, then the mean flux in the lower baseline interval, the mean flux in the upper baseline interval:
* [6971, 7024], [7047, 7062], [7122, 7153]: -0.1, 7.63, 7.48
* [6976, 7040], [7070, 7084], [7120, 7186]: -0.1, 7.62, 7.44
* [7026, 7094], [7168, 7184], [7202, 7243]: 0.0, 7.58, 7.32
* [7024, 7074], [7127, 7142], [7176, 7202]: -0.1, 7.58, 7.34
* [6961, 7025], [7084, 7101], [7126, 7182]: 0.0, 7.63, 7.43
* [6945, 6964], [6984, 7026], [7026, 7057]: 0.1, 7.72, 7.6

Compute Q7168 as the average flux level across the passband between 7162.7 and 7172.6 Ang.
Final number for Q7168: 7.31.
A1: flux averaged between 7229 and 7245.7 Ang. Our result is 7.32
